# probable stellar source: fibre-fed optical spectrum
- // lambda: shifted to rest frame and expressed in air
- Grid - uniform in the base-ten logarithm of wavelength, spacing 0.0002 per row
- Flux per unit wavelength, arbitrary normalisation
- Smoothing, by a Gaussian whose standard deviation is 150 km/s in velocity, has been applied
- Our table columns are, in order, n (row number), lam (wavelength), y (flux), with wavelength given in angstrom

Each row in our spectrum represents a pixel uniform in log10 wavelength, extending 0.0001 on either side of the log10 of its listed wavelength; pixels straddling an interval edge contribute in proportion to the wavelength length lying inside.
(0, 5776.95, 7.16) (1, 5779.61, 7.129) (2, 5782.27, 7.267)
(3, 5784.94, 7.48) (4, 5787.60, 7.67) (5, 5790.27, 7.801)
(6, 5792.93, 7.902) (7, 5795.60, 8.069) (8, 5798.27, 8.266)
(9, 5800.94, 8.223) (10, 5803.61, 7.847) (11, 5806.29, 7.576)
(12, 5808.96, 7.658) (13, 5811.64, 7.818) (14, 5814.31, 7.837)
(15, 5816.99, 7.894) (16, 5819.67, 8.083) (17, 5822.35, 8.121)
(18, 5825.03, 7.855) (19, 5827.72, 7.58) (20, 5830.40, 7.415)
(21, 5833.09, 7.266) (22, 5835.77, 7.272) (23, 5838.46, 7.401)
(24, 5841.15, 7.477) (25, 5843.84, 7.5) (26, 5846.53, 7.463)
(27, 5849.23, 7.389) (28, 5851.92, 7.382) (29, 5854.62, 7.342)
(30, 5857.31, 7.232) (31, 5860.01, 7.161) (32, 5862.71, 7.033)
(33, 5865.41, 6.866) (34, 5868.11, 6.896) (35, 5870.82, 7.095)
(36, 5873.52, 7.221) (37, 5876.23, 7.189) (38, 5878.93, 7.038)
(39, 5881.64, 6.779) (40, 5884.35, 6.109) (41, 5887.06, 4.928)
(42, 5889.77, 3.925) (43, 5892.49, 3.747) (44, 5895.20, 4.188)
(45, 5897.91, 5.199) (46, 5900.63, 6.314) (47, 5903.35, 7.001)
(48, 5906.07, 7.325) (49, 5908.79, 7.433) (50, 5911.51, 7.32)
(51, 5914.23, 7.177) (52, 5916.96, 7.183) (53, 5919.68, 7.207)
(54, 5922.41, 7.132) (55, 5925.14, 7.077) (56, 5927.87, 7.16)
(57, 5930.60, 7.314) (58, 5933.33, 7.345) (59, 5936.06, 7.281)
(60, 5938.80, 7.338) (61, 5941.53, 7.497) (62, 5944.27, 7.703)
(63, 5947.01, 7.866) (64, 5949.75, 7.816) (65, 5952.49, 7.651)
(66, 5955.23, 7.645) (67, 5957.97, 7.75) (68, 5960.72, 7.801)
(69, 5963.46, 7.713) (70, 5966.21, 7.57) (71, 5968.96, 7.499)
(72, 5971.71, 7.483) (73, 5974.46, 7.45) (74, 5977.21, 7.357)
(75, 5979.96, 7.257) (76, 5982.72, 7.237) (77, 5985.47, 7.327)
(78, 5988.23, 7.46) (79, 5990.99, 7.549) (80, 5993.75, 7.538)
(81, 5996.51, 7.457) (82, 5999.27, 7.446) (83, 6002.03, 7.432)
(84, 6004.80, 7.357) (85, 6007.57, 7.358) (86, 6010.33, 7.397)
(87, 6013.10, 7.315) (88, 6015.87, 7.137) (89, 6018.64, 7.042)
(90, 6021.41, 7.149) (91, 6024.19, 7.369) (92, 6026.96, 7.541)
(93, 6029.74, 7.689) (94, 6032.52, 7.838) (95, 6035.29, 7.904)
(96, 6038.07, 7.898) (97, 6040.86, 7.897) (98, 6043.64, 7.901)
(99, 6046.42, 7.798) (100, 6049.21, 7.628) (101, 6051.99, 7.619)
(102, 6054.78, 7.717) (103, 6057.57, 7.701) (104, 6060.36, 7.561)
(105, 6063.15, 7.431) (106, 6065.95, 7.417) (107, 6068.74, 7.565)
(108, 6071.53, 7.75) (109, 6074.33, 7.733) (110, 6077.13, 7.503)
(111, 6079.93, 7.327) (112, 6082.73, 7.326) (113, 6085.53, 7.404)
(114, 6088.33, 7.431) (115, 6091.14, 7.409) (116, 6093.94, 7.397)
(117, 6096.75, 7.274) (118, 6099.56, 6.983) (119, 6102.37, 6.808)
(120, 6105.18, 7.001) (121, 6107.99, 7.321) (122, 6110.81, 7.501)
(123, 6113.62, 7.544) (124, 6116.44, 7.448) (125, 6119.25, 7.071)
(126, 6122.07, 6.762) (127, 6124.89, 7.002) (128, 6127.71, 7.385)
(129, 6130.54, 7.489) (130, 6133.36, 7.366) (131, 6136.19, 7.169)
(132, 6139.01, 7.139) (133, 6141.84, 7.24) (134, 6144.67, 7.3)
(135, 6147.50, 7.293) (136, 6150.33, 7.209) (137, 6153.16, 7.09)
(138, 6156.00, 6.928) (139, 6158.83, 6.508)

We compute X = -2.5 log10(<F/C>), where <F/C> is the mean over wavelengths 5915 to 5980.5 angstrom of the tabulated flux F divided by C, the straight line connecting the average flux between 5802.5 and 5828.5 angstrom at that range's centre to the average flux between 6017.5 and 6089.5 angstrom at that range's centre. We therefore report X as 0.03 mag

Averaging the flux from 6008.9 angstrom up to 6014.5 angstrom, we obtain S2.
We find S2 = 7.36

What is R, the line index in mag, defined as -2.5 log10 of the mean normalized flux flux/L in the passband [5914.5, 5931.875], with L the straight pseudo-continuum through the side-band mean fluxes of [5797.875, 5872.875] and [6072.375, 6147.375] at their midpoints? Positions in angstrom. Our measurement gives 0.040 mag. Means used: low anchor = 7.52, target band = 7.18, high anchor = 7.28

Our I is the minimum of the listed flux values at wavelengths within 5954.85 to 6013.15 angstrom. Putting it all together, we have 7.237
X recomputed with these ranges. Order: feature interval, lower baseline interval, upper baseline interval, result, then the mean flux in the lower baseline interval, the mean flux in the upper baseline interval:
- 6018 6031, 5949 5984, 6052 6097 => 0.02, 7.55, 7.51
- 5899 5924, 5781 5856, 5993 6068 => 0.08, 7.67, 7.54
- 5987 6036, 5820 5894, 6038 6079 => 0.01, 6.92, 7.66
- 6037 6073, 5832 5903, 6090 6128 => -0.09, 6.59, 7.2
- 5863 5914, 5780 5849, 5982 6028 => 0.20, 7.7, 7.36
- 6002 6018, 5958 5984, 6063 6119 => 0.02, 7.5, 7.37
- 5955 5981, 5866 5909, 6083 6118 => -0.15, 6.13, 7.29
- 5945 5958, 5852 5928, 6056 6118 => -0.13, 6.58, 7.4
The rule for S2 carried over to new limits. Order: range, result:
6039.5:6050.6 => 7.81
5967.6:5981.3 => 7.41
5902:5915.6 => 7.25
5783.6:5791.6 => 7.65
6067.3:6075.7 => 7.69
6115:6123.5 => 7.1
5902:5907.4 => 7.16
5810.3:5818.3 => 7.85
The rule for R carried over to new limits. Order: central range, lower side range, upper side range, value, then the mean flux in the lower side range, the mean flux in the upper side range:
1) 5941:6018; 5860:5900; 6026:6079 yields -0.08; 6.06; 7.69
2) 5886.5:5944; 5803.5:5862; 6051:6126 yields 0.14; 7.56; 7.37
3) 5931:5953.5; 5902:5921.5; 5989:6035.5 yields -0.04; 7.23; 7.43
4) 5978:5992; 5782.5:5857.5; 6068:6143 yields 0.01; 7.67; 7.31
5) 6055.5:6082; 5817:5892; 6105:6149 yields -0.05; 7.05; 7.26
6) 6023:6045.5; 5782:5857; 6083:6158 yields -0.06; 7.67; 7.23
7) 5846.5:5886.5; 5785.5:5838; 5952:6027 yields 0.10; 7.79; 7.43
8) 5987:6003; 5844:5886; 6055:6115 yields -0.03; 7.08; 7.41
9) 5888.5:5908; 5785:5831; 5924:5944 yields 0.34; 7.86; 7.31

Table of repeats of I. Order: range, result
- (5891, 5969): 3.747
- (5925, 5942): 7.077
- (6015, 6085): 7.042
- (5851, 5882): 6.779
